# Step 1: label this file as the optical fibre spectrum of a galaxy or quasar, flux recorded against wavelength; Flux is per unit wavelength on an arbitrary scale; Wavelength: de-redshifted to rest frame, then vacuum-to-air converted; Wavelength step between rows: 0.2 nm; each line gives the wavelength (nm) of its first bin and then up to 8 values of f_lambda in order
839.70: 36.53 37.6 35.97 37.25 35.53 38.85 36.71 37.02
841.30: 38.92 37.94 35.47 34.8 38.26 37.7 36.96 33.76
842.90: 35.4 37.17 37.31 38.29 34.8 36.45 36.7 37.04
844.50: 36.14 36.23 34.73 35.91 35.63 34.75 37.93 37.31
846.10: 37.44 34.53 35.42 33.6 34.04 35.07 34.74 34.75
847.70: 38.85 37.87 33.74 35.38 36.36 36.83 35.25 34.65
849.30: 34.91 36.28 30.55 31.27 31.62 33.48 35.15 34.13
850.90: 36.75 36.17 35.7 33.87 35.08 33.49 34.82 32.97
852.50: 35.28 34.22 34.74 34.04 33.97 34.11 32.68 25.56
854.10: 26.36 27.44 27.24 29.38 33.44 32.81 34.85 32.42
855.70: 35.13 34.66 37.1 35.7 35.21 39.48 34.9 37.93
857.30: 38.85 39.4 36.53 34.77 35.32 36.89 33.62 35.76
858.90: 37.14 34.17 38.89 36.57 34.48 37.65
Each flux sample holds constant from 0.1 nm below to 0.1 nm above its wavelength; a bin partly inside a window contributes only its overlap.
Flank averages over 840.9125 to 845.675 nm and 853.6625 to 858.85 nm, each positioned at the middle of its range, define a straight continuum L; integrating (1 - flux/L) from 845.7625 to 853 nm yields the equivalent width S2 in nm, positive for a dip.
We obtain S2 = 0.080 nm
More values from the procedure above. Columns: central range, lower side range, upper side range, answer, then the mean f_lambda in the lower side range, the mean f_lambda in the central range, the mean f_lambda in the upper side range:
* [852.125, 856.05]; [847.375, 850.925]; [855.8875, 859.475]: 0.385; 34.8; 32.3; 36.5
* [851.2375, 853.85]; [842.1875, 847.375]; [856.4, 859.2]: 0.159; 36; 34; 36.4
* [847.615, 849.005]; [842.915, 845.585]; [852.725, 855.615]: -0.082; 36.2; 36.3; 31.5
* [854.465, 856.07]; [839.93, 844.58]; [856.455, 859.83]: 0.160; 36.7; 32.9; 36.5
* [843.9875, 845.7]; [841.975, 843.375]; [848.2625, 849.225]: 0.013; 36.6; 36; 35.7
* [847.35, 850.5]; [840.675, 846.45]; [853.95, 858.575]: 0.067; 36.5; 34.8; 34.2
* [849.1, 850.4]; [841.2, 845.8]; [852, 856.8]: 0.052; 36.4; 33.1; 33.1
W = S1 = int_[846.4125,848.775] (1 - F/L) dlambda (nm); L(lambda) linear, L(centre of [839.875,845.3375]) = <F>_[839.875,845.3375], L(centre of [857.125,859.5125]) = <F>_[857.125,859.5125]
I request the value 0.07 nm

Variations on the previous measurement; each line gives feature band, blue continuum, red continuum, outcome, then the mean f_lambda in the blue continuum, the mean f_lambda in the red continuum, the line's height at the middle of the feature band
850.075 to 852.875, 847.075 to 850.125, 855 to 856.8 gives 0.04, 35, 35.3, 35.1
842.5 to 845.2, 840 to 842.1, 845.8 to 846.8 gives 0.00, 36.9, 35.7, 36.2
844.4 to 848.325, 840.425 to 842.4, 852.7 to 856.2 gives -0.05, 37.1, 32.2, 35.3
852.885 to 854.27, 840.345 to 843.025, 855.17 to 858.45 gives 0.19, 36.7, 36.1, 36.3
